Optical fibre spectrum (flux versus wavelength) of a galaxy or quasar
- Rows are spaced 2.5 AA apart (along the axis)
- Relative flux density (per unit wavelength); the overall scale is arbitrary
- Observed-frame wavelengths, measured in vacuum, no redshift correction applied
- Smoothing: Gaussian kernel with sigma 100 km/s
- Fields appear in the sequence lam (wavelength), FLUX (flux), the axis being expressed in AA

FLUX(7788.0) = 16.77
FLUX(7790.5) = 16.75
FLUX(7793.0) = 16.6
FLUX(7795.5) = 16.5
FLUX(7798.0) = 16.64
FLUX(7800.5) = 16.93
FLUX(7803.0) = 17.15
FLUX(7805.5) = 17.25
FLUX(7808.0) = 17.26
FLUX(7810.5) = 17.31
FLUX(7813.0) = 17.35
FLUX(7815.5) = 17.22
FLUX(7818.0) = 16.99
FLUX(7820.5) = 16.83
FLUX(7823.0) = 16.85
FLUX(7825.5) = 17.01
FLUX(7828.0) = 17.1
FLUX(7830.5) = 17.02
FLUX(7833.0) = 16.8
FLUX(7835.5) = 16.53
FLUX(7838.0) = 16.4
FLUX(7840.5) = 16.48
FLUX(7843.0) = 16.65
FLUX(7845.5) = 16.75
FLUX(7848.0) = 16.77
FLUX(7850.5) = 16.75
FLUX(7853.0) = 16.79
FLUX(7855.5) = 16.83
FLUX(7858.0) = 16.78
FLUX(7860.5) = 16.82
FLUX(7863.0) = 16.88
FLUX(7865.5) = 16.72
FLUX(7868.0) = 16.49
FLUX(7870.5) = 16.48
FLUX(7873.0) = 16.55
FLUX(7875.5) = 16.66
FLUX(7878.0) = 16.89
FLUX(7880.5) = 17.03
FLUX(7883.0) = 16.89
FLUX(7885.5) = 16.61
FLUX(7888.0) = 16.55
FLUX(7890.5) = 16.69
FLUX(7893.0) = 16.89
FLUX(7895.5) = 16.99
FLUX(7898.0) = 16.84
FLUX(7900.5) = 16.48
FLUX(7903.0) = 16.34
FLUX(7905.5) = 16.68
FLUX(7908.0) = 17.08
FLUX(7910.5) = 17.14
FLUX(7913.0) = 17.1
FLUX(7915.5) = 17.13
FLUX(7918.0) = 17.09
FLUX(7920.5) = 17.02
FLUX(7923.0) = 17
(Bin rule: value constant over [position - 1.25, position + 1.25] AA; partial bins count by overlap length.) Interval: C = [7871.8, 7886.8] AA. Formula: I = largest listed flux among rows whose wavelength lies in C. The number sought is 17.03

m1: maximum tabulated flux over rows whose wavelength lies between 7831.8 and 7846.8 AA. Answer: 16.8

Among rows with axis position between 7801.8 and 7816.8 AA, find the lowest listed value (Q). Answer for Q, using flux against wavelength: 17.15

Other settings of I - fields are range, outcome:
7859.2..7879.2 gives 16.89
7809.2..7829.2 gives 17.35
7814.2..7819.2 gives 17.22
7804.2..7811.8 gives 17.31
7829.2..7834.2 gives 17.02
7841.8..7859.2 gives 16.83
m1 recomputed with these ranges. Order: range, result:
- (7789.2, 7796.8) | 16.75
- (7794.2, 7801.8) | 16.93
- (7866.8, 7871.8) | 16.49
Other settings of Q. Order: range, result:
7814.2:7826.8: 16.83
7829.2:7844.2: 16.4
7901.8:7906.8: 16.34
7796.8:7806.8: 16.64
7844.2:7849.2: 16.75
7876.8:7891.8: 16.55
